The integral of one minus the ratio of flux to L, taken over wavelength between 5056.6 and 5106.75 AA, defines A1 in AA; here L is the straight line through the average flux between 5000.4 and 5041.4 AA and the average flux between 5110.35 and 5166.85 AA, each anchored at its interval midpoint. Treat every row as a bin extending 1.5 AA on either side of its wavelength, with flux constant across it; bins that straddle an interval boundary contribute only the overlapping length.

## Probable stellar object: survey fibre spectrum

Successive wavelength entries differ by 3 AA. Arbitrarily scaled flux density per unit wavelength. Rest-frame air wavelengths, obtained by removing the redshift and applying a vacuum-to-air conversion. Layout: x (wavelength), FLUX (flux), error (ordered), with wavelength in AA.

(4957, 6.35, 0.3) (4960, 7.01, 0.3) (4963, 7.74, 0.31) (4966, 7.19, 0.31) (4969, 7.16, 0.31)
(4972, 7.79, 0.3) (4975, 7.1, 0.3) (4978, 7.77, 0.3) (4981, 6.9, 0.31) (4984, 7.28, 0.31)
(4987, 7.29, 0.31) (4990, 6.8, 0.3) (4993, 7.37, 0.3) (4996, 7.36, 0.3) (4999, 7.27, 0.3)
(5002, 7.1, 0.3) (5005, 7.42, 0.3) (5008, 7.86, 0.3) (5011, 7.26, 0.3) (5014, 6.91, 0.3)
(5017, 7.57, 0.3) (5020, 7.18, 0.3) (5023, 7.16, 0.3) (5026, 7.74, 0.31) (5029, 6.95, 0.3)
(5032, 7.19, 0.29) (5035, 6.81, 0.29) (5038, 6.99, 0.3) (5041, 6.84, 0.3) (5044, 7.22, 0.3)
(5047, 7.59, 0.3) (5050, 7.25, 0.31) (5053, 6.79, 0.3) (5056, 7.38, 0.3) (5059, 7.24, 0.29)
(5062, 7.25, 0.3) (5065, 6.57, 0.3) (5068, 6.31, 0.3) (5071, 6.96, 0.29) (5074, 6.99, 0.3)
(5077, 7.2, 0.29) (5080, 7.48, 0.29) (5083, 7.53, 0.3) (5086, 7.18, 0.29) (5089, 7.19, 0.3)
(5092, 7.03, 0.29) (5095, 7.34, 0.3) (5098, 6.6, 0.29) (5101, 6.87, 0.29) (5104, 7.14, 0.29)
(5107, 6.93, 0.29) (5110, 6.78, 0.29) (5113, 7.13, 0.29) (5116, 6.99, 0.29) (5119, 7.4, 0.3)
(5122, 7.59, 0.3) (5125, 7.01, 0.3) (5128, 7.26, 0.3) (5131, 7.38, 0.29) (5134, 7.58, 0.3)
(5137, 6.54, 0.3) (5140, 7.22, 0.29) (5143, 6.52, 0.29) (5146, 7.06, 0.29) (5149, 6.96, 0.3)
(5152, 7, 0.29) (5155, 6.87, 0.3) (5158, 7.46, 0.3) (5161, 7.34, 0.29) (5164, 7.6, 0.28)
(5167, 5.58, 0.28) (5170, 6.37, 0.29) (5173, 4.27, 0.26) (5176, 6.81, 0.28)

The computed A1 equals 0.8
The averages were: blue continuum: 7.22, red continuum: 7.12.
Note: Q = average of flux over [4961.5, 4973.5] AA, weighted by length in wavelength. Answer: 7.47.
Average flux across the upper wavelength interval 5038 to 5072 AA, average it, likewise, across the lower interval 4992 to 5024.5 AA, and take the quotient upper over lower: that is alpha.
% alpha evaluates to 0.96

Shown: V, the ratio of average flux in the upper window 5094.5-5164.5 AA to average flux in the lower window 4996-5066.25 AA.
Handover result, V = 0.99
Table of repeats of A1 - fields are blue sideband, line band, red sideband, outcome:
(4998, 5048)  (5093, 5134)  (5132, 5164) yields 0.0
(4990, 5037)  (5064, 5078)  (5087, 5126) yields 0.7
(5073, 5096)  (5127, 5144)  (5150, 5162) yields 0.2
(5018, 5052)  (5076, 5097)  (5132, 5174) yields -0.8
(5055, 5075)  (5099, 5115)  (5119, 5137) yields 0.5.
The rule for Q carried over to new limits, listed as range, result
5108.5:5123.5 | 7.18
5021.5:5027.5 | 7.45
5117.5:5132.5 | 7.33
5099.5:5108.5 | 6.98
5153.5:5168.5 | 6.97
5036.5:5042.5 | 6.91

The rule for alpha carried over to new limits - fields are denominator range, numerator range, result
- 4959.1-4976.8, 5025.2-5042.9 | 0.96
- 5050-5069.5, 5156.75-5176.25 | 0.93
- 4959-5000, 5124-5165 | 0.98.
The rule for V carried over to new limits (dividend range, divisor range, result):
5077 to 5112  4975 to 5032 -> 0.98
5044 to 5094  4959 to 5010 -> 0.97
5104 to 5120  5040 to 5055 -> 0.98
